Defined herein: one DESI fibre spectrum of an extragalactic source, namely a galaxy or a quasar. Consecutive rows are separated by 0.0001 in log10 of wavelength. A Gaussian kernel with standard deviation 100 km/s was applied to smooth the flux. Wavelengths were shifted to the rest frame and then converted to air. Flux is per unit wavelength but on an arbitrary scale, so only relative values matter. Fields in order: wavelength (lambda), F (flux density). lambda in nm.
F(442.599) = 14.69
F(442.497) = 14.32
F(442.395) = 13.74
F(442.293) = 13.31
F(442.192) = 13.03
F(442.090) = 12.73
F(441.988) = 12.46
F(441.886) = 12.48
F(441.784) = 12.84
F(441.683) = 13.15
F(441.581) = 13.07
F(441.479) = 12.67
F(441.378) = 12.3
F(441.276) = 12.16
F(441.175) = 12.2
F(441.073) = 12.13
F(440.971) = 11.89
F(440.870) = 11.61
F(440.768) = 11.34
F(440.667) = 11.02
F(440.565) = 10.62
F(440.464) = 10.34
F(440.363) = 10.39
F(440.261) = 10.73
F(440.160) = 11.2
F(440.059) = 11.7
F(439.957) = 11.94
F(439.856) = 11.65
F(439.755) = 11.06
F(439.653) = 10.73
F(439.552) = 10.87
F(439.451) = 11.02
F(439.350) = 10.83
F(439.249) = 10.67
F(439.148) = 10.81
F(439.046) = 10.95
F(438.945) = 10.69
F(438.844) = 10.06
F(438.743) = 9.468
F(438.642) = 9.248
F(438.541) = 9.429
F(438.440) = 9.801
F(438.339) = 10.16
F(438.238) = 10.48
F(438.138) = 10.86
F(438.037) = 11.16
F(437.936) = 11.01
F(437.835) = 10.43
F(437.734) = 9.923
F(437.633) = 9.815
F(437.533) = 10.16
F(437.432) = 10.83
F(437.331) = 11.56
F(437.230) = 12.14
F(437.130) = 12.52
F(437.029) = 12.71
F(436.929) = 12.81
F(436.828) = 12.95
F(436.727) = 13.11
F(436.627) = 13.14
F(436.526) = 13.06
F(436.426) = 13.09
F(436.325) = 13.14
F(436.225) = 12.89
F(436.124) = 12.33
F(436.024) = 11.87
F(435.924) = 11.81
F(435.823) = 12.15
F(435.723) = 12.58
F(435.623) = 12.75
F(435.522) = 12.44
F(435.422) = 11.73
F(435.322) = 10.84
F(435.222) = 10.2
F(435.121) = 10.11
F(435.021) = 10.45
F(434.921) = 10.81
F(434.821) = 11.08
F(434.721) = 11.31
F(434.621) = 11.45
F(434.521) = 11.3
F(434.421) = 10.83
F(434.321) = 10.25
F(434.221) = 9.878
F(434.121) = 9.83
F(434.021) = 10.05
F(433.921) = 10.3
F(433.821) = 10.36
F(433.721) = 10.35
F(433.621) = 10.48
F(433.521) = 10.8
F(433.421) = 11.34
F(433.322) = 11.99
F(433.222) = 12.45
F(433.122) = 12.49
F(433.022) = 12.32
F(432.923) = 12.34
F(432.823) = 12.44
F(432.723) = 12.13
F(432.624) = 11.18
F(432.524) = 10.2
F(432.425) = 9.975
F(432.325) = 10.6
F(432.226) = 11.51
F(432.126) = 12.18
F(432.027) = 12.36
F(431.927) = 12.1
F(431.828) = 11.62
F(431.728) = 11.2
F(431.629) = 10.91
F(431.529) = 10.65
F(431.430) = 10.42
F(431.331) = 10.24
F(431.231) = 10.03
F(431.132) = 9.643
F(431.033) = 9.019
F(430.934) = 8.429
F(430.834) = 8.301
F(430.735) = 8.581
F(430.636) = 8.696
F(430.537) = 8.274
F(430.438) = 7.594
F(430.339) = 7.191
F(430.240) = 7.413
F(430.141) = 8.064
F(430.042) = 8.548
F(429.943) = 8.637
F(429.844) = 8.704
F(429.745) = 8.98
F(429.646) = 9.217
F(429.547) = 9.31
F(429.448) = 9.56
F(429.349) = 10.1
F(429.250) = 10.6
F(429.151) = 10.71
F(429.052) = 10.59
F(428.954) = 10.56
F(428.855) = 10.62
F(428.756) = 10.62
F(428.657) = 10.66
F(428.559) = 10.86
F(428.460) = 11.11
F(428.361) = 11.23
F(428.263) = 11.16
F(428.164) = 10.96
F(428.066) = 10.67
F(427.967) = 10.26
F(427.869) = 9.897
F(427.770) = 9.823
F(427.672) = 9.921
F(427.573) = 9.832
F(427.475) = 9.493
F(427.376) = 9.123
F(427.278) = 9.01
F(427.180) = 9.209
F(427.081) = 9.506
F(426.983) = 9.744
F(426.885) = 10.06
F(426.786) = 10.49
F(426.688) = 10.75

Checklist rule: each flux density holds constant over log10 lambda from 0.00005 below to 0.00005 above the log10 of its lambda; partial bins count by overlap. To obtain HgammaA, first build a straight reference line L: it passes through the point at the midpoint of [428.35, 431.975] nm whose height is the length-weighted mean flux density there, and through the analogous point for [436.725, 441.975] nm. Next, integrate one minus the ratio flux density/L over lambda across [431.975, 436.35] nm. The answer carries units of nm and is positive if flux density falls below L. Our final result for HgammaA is -0.42 nm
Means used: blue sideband 9.68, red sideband 11.3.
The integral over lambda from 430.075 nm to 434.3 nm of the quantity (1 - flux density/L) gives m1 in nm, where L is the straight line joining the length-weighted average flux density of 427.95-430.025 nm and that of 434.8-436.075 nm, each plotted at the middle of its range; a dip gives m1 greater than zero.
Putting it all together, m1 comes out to 0.185 nm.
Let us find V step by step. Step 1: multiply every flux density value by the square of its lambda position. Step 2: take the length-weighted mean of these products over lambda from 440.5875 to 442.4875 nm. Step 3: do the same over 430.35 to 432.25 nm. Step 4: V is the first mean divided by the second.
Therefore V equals 1.30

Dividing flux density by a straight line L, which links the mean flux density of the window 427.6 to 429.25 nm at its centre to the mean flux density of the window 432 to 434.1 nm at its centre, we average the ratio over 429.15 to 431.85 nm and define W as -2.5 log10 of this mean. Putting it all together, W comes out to 0.18 mag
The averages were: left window 10.6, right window 11.3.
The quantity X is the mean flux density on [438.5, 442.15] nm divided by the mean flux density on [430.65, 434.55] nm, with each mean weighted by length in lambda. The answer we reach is 1.05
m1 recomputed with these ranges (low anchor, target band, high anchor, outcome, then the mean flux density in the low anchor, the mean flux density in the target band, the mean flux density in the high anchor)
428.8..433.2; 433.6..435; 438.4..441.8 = -0.012 nm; 10.1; 10.6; 11.2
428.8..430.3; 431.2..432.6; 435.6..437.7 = -0.089 nm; 9.43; 11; 12.2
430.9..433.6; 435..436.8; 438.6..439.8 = -0.218 nm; 11.1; 12.1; 10.5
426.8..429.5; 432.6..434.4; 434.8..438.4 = -0.008 nm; 10.2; 11.2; 11.6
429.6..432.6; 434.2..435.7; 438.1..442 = -0.110 nm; 9.66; 11.1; 11.2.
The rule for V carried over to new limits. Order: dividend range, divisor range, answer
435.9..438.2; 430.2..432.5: 1.23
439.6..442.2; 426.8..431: 1.30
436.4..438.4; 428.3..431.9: 1.24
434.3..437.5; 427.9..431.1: 1.28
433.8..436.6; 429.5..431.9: 1.27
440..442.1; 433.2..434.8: 1.13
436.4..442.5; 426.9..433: 1.20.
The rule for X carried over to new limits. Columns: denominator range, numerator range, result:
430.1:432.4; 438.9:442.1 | 1.18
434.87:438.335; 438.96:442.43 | 1.00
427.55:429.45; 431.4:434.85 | 1.06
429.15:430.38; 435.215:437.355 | 1.39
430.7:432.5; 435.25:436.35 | 1.17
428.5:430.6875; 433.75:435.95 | 1.18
